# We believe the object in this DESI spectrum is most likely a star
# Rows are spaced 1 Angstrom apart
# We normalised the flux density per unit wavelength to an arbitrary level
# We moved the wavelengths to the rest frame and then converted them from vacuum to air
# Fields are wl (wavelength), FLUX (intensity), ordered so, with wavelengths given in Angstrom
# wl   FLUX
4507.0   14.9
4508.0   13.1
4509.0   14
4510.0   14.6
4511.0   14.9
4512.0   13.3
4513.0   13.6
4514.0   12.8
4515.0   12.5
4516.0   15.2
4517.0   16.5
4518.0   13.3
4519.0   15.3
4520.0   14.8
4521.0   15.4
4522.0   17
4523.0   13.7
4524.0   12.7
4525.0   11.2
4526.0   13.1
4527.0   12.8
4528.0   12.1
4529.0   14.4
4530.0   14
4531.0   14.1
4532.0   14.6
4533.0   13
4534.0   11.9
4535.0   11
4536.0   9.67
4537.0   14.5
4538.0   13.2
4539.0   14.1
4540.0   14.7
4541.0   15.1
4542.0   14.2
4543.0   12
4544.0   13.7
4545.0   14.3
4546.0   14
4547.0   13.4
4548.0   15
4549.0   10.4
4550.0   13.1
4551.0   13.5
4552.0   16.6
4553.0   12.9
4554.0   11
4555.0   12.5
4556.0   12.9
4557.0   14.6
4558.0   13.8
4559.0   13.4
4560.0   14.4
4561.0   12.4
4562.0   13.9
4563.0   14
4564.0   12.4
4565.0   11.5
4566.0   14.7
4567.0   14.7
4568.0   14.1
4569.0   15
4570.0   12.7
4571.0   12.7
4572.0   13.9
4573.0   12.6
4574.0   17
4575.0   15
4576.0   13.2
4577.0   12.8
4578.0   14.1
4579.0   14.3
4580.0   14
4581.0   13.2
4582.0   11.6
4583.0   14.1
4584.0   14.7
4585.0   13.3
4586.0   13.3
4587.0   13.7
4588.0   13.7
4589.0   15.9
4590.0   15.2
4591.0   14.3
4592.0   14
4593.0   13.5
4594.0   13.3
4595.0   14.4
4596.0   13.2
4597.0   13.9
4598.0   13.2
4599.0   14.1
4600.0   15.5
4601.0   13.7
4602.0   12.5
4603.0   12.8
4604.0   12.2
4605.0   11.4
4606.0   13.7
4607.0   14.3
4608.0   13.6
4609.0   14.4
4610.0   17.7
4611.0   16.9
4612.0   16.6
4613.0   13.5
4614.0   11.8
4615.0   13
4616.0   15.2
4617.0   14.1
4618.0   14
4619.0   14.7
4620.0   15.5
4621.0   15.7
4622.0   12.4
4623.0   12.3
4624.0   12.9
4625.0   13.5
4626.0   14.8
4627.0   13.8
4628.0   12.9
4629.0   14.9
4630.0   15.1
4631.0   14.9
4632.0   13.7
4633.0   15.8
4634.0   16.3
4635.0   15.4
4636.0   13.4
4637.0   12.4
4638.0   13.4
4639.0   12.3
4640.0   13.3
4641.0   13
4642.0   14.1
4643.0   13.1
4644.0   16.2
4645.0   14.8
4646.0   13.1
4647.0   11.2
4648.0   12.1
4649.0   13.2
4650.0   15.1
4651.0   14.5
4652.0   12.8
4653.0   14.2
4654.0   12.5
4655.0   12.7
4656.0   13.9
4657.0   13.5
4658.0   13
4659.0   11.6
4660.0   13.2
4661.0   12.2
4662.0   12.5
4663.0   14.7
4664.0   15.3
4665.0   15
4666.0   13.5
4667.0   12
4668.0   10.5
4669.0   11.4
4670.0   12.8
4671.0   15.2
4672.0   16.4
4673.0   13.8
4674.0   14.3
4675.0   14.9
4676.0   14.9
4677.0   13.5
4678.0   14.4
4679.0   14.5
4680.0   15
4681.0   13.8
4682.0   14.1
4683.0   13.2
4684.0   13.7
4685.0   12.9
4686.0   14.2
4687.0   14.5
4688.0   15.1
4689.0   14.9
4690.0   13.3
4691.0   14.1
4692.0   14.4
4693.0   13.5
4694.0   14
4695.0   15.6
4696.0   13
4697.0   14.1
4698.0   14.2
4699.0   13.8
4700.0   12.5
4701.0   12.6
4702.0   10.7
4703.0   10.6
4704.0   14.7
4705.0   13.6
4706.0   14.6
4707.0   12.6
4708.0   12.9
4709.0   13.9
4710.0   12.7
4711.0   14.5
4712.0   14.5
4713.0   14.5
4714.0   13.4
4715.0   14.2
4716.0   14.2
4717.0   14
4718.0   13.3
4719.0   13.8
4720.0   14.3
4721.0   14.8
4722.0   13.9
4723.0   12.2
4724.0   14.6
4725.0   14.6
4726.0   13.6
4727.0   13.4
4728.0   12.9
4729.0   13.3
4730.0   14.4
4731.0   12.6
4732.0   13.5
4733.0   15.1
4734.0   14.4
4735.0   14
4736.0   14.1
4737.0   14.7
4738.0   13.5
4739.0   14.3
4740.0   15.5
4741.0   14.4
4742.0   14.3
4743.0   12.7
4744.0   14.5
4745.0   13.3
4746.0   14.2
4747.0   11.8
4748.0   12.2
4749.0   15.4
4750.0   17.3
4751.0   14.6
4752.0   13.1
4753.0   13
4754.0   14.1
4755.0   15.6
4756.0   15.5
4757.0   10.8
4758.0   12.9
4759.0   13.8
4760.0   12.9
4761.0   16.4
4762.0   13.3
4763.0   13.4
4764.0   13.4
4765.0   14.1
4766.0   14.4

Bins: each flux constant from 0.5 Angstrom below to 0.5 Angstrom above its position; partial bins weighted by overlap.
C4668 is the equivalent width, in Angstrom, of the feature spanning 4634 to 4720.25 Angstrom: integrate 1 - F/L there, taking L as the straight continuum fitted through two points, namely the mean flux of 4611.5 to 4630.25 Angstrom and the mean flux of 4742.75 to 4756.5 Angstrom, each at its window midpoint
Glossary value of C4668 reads 2.5 Angstrom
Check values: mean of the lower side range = 14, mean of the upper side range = 14.1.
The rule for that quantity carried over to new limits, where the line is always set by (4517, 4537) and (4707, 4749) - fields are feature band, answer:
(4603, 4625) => -0.7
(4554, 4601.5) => -0.7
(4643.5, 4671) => 0.9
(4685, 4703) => 0.1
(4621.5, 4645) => -0.4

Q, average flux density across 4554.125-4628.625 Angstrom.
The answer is 13.8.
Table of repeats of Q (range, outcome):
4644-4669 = 13.2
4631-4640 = 14.1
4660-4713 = 13.7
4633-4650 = 13.7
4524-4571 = 13.3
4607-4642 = 14.2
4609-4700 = 13.9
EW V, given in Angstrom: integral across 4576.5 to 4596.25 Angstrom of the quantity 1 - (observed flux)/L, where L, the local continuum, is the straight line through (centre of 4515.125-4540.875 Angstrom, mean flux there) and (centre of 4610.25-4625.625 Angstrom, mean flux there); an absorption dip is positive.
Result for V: 0.3 Angstrom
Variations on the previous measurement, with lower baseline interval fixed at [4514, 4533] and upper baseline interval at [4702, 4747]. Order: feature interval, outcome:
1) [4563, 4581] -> 0.2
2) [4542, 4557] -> 0.7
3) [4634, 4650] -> 0.4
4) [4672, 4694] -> -0.6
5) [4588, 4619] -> -0.4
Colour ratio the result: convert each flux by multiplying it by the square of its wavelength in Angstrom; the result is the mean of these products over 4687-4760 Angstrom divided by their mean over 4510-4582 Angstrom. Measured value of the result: 1.1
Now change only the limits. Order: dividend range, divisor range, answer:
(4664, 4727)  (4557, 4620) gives 1.04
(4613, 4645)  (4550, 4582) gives 1.06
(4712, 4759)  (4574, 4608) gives 1.08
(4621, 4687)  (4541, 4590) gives 1.04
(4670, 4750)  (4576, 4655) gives 1.04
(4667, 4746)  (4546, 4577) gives 1.08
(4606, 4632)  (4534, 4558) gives 1.11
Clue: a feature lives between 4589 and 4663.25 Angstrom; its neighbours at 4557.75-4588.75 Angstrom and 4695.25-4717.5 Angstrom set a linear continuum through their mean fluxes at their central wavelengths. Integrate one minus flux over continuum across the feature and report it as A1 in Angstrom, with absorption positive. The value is -1.2 Angstrom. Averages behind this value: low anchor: 13.7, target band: 13.8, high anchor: 13.5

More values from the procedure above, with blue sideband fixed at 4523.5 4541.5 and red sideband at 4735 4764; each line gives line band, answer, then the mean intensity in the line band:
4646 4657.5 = 0.30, 13.2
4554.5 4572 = -0.37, 13.5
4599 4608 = 0.05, 13.3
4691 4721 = 0.36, 13.6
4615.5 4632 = -0.83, 14.2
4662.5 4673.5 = -0.03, 13.7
